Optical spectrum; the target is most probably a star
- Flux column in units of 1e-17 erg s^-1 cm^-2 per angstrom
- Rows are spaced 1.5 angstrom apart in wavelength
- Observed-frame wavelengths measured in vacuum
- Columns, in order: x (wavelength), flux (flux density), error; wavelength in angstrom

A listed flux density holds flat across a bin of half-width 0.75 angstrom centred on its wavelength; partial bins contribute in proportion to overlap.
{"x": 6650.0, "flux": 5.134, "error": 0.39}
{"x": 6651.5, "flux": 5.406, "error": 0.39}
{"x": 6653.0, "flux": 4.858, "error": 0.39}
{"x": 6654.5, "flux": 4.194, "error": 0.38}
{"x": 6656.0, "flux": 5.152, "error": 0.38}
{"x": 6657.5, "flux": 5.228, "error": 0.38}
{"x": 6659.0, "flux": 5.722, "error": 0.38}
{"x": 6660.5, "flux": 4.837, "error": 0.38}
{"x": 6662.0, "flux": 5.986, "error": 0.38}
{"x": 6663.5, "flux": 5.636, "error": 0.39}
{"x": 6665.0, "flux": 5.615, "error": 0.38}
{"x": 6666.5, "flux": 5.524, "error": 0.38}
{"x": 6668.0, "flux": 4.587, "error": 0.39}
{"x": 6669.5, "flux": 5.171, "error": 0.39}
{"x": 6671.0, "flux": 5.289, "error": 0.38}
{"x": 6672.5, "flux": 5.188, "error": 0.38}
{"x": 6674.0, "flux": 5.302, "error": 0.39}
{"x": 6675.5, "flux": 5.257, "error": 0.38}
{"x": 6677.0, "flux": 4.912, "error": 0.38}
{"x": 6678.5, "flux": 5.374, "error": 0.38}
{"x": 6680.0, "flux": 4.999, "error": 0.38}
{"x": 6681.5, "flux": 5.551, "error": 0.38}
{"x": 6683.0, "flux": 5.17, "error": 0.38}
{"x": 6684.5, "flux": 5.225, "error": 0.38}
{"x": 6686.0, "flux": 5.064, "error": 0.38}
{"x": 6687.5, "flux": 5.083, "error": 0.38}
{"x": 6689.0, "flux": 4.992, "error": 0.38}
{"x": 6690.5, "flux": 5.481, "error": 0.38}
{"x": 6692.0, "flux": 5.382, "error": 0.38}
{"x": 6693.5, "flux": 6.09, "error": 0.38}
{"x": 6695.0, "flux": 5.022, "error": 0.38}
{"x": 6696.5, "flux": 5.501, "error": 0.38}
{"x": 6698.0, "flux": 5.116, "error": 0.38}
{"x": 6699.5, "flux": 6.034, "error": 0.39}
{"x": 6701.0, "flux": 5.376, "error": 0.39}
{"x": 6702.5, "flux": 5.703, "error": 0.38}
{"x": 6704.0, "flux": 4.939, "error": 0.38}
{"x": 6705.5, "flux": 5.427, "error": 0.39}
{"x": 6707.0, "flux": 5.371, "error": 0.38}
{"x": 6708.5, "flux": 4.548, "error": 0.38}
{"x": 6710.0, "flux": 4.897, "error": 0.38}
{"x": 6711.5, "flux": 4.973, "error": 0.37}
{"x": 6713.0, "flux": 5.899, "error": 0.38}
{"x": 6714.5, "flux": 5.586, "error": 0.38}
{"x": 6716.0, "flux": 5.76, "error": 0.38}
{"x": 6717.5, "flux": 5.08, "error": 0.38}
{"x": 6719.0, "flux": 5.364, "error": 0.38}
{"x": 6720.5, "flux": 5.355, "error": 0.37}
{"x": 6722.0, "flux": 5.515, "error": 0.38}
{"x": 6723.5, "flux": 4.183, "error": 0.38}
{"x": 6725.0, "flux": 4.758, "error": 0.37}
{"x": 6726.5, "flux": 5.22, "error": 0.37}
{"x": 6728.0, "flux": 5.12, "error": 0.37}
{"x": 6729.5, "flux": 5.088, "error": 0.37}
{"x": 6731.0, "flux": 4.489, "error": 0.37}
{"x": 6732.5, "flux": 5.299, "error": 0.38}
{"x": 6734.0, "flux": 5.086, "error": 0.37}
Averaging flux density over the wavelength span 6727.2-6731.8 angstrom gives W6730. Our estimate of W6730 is 4.91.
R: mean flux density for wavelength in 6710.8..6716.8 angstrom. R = 5.56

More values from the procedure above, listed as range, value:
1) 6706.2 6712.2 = 4.95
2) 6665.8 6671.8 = 5.14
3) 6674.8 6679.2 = 5.18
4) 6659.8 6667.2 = 5.52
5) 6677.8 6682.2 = 5.3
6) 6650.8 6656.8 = 4.9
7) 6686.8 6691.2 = 5.18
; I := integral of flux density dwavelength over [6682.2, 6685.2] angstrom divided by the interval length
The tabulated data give 5.2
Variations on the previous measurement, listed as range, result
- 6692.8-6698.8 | 5.43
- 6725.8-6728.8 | 5.17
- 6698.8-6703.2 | 5.7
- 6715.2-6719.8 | 5.4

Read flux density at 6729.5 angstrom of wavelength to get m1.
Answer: 5.088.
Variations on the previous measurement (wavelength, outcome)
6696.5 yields 5.501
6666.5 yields 5.524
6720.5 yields 5.355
